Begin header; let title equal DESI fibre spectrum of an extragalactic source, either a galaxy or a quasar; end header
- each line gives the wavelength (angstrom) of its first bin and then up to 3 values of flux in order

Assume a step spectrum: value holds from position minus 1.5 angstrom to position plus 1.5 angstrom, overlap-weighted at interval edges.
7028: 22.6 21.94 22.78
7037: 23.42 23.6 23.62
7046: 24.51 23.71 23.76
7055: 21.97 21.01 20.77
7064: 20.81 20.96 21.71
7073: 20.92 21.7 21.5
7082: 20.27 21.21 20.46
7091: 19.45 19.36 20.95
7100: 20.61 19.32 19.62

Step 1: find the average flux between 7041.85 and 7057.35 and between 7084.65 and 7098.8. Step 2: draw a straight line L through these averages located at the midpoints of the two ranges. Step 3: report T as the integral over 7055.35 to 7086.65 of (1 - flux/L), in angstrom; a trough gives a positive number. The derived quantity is 0.92 angstrom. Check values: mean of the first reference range 23.4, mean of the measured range 21.1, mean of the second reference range 20.2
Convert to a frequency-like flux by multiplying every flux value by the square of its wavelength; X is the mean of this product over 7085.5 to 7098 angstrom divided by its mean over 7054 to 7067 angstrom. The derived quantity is 0.96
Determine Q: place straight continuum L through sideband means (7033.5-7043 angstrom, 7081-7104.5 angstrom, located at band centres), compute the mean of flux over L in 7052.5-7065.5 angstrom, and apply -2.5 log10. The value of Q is 0.042 mag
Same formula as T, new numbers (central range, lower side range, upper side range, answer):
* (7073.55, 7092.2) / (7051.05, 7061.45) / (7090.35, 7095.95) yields -0.6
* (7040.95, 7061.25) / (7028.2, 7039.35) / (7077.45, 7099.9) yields -0.8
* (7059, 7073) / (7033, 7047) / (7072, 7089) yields 0.6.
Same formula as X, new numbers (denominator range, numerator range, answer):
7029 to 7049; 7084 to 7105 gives 0.88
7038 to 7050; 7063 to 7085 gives 0.89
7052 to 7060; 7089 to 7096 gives 0.91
